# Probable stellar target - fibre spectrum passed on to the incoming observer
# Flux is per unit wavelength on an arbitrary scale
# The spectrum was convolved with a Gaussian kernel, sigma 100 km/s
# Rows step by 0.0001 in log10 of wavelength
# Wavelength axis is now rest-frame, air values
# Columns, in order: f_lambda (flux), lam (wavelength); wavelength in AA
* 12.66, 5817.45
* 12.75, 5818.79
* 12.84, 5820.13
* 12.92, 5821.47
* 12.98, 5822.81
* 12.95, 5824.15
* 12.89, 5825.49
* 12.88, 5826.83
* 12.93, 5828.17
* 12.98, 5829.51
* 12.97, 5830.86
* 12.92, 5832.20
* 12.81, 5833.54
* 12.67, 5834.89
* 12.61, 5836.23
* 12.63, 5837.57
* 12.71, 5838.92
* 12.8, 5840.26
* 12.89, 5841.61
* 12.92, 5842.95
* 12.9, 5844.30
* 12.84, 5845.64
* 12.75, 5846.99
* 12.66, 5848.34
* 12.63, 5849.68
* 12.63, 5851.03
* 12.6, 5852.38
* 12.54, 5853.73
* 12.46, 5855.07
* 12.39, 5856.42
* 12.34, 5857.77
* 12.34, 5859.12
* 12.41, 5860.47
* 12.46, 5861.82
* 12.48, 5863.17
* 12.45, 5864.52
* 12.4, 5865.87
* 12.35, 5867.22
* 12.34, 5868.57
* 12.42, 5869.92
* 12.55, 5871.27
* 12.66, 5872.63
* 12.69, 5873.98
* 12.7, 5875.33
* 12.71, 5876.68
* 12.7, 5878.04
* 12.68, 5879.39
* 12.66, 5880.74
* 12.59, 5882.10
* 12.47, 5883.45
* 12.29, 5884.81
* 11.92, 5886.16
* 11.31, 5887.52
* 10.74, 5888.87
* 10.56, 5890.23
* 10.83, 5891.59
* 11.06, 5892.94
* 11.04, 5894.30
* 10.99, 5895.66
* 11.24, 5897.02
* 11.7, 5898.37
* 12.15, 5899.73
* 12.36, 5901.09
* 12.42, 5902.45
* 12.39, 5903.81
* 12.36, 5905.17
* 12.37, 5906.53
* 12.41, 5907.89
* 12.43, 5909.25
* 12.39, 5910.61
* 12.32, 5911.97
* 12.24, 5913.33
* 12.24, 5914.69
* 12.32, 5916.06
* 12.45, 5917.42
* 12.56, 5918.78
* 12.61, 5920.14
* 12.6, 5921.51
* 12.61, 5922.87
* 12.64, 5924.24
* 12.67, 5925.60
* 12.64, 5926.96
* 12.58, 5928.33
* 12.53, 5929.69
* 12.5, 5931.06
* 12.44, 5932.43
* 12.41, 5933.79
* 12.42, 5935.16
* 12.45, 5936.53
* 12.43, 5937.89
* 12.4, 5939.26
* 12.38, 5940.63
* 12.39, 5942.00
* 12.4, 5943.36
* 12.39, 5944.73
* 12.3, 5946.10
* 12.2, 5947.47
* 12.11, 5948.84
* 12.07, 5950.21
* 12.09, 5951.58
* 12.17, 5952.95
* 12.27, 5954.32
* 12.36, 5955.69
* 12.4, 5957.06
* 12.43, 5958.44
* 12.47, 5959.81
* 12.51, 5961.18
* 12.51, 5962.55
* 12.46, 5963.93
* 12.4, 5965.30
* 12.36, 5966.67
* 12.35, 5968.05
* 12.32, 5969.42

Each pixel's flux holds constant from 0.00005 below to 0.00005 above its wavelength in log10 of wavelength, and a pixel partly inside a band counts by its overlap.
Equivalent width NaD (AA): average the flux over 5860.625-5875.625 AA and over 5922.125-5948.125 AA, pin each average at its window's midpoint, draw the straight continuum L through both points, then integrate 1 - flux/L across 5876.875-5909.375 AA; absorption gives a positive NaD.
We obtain 1.5 AA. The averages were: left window 12.5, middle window 11.9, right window 12.5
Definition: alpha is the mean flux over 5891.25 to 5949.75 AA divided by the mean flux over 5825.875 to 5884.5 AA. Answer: 1.0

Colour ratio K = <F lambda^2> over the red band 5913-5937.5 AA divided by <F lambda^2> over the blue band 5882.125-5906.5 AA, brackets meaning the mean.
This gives 1.08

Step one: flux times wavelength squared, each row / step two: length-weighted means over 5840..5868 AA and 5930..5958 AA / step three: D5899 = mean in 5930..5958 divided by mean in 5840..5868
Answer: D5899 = 1.01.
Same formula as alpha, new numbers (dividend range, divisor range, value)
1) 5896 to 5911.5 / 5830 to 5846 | 0.95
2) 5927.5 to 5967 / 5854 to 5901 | 1.02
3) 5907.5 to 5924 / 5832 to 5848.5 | 0.97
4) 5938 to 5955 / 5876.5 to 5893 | 1.03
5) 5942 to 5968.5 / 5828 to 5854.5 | 0.97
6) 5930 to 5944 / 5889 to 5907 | 1.07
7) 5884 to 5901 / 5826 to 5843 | 0.89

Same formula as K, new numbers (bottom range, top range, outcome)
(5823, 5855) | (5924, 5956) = 1.00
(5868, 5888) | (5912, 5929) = 1.02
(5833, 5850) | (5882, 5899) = 0.91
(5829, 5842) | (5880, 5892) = 0.93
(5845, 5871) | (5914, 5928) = 1.02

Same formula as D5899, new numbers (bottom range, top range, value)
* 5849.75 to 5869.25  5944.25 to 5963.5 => 1.02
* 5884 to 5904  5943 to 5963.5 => 1.09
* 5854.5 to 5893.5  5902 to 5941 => 1.04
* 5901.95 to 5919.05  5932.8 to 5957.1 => 1.01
